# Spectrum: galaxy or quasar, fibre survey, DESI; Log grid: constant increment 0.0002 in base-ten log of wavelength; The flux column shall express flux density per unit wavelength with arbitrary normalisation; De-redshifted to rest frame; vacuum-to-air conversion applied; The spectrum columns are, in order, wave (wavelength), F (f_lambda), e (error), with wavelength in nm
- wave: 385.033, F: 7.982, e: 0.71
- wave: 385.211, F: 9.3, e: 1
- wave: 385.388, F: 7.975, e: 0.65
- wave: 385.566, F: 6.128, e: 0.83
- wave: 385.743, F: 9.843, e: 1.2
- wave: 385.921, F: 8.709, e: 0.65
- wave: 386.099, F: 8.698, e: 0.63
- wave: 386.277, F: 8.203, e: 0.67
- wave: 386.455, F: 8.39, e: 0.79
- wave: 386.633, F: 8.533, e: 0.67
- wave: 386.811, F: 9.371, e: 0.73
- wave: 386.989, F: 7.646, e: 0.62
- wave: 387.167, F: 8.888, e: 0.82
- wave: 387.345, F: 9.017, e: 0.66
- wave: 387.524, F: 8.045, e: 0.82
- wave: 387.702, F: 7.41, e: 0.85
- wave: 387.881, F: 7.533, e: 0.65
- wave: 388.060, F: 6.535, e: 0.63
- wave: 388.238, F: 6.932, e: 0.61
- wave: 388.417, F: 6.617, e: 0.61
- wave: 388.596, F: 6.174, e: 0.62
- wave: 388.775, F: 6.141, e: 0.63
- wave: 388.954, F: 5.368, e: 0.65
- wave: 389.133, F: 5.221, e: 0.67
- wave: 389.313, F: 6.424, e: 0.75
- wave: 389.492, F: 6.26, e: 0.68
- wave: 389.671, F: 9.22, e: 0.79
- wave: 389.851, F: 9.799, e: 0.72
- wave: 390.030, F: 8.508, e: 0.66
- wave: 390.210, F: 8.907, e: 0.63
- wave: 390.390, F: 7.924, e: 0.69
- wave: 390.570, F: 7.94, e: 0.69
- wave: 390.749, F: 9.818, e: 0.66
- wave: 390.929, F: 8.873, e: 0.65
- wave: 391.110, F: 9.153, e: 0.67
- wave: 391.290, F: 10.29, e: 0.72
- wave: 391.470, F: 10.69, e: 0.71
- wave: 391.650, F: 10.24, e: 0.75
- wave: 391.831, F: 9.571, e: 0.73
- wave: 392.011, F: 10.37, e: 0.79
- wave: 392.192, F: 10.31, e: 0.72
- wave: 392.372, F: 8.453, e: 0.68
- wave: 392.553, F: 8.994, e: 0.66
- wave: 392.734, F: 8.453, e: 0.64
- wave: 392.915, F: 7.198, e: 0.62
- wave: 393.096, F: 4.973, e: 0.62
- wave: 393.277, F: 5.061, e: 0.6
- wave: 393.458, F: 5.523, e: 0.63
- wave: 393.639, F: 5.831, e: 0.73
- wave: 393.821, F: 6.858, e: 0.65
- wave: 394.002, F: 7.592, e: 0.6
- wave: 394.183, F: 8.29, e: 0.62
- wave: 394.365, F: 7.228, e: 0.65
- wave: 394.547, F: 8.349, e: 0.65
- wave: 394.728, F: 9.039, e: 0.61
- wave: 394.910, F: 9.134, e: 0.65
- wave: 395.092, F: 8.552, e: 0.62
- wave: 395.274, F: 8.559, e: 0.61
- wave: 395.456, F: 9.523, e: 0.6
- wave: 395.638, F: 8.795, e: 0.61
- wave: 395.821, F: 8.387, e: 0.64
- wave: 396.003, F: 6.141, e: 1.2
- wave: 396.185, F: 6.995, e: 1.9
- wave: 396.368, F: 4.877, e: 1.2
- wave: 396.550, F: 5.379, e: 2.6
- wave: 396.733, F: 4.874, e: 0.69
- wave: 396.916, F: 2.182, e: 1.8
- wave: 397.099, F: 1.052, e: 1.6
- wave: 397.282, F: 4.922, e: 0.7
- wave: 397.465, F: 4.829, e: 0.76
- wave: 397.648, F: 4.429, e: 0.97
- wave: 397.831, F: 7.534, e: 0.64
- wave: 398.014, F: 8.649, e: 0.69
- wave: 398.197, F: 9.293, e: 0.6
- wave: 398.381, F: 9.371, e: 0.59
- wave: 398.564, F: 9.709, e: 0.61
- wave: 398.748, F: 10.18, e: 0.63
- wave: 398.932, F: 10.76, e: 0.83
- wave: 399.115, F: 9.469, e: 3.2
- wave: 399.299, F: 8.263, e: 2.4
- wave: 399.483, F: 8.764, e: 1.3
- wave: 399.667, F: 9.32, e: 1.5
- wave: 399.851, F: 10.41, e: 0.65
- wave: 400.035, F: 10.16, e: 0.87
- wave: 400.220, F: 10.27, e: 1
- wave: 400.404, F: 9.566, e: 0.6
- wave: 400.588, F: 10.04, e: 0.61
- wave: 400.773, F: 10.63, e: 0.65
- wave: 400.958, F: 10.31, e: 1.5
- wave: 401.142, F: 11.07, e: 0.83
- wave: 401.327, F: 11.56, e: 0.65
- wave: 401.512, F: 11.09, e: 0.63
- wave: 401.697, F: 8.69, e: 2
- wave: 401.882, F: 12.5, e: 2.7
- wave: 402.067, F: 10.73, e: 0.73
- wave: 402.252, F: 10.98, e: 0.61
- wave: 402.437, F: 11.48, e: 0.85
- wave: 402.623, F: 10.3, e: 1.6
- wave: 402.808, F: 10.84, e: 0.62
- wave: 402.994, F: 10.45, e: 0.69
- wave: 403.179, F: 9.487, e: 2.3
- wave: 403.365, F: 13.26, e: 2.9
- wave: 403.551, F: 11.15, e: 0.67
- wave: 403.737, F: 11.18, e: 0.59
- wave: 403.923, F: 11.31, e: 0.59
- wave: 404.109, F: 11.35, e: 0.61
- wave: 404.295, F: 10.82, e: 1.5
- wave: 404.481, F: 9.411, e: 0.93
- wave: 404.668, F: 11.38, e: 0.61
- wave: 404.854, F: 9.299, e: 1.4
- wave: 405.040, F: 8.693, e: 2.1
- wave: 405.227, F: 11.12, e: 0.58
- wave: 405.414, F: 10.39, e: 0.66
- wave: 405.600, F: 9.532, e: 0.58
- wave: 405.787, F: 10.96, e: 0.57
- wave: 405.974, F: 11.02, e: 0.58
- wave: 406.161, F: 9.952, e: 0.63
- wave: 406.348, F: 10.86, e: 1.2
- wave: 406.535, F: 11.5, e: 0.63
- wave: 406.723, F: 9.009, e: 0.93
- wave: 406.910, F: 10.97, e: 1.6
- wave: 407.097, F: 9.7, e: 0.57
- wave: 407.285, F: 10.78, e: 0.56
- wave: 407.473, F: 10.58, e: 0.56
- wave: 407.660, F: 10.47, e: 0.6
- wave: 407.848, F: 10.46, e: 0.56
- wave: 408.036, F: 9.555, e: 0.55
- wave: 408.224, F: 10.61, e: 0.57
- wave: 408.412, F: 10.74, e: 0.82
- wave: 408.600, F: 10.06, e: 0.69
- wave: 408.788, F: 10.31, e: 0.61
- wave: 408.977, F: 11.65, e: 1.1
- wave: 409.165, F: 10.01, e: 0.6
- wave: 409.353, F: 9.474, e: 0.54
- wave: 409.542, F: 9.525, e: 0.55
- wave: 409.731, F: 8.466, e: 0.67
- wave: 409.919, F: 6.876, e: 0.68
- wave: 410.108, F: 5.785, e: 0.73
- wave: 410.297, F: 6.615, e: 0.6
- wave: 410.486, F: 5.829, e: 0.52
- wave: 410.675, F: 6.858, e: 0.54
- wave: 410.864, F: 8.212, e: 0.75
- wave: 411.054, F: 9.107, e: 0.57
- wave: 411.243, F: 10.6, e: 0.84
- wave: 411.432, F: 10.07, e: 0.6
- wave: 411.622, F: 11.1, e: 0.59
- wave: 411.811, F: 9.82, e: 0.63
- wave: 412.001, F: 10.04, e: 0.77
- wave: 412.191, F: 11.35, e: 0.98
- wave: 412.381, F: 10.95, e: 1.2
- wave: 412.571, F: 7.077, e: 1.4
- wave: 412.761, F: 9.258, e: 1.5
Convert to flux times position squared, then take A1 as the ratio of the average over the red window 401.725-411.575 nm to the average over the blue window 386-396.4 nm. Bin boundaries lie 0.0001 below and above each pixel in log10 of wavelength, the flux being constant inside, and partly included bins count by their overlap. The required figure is 1.4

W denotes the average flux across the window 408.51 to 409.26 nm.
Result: 10.5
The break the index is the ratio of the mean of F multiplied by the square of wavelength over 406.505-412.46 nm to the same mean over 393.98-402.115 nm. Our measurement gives 1.20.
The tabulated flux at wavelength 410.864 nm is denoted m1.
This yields 8.212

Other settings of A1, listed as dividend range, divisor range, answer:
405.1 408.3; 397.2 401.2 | 1.20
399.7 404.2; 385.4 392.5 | 1.39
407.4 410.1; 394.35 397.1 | 1.49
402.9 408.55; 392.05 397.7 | 1.63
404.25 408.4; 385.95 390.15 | 1.48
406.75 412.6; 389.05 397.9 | 1.38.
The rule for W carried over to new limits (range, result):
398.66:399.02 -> 10.5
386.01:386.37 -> 8.44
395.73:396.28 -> 7.16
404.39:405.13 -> 9.7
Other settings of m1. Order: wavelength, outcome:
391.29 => 10.29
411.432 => 10.07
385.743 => 9.843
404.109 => 11.35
